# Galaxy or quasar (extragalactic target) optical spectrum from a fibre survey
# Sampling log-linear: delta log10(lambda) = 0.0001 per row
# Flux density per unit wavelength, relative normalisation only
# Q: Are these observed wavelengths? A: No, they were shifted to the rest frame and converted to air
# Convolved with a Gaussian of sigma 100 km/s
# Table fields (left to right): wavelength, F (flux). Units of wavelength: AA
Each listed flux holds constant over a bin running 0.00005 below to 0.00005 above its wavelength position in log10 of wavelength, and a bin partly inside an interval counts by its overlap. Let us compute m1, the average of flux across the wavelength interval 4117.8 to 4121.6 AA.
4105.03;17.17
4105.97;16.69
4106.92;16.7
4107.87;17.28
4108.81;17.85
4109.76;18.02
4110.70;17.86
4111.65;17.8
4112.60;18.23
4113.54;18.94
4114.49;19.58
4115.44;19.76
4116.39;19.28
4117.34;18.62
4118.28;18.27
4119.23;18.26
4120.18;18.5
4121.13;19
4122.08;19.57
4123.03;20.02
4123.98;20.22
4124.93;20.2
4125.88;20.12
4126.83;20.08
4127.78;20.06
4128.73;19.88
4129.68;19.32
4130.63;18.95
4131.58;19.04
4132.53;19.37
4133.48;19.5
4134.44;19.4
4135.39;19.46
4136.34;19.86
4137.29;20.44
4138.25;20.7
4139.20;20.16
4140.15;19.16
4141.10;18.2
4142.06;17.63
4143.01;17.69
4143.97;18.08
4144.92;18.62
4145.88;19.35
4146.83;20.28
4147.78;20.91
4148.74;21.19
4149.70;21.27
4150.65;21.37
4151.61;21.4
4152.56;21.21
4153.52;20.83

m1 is 18.5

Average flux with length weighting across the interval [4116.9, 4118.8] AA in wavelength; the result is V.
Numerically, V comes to 18.5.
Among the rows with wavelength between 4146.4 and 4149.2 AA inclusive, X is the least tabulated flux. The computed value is 20.28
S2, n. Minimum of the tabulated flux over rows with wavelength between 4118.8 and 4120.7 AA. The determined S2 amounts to 18.26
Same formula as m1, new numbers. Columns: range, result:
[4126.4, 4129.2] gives 20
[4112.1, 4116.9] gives 19.1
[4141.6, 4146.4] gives 18.3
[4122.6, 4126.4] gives 20.1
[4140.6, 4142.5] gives 17.9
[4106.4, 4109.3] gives 17.2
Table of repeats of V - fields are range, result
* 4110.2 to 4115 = 18.5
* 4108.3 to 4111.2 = 17.9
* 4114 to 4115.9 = 19.6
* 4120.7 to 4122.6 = 19.3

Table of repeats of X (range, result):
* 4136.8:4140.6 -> 19.16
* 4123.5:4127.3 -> 20.08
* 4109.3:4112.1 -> 17.8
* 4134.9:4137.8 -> 19.46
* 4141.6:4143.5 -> 17.63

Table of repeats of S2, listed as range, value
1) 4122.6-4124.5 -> 20.02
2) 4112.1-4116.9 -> 18.23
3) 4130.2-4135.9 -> 18.95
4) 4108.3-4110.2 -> 17.85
